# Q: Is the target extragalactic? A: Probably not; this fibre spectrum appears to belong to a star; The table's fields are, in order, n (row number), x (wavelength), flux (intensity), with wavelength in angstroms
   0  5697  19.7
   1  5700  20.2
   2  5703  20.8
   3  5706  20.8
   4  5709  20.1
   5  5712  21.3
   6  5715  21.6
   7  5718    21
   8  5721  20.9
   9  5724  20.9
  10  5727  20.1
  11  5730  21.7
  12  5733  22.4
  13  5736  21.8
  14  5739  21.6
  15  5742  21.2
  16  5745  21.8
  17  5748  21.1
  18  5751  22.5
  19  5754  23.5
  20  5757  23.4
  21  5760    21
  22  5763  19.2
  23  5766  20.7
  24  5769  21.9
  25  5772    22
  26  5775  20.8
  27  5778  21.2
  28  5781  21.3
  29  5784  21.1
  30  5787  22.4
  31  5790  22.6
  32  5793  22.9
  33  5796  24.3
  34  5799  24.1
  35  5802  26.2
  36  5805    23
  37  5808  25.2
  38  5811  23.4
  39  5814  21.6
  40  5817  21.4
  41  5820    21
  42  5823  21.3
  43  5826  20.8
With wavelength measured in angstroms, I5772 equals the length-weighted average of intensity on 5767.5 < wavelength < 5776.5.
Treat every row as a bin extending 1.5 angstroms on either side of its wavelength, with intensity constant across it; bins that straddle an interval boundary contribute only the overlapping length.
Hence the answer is 21.6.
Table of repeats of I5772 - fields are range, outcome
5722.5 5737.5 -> 21.4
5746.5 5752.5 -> 21.8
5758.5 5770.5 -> 20.7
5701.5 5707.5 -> 20.8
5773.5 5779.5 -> 21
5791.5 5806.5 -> 24.1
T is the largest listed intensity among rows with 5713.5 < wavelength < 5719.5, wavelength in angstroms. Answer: 21.6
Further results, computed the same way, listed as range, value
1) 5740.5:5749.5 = 21.8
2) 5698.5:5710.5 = 20.8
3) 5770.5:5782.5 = 22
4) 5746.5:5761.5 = 23.5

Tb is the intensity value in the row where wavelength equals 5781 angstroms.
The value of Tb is 21.3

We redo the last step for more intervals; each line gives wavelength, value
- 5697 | 19.7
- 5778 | 21.2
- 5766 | 20.7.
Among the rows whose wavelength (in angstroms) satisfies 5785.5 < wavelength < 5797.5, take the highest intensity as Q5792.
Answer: 24.3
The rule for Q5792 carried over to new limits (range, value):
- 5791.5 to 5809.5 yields 26.2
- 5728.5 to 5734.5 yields 22.4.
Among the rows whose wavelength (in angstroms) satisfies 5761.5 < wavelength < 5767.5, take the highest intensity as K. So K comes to 20.7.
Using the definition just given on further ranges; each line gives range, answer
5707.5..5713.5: 21.3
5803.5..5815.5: 25.2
